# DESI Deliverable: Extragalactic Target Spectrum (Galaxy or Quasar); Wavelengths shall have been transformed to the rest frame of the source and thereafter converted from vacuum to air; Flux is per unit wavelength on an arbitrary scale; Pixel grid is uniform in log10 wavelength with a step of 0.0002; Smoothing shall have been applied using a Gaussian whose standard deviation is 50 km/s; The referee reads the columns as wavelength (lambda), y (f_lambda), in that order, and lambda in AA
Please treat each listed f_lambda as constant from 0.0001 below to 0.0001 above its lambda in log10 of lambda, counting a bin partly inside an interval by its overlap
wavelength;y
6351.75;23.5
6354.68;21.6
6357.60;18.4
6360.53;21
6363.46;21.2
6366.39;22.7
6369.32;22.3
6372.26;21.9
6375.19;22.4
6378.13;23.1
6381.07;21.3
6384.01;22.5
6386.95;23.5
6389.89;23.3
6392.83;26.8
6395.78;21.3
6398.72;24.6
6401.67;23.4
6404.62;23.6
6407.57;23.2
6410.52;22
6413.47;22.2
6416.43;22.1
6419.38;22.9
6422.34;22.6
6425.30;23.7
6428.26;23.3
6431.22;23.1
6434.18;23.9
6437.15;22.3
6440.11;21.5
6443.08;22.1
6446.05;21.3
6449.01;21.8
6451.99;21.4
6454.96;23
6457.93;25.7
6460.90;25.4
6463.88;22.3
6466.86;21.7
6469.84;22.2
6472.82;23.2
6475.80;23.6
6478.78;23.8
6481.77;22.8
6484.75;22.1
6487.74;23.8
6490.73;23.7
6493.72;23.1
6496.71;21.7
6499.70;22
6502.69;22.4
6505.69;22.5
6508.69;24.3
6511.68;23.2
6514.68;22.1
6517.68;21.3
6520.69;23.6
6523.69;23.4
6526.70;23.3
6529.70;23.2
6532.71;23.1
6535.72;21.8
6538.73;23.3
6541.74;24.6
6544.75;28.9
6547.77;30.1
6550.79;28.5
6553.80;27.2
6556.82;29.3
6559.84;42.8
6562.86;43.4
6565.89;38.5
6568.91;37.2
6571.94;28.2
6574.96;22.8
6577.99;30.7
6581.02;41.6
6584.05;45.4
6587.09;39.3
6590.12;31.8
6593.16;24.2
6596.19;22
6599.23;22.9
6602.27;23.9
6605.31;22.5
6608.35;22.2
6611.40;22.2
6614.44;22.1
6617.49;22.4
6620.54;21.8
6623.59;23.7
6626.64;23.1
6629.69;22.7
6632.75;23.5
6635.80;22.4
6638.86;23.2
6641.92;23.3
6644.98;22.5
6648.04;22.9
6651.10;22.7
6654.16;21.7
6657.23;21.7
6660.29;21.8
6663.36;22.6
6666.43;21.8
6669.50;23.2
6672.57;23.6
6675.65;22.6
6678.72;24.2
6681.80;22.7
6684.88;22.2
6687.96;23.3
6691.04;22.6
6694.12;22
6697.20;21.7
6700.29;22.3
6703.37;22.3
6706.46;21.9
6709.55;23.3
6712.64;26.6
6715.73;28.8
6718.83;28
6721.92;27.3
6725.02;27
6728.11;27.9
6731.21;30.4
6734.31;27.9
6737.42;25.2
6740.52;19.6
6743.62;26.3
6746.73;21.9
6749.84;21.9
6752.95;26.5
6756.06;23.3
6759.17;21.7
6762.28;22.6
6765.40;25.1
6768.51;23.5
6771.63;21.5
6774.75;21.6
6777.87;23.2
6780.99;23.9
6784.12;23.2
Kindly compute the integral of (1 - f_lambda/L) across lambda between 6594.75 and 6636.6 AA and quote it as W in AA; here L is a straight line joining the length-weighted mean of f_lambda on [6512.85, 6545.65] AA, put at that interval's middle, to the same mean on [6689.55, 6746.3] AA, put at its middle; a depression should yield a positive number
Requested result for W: 2.5 AA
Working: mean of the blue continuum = 23.4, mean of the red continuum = 25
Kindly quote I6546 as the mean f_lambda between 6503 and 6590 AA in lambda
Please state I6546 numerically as 29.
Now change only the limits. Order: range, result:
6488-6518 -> 22.7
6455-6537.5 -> 23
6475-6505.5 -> 22.9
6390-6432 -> 23.2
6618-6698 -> 22.7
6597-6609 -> 22.9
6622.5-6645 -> 23.1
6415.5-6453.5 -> 22.5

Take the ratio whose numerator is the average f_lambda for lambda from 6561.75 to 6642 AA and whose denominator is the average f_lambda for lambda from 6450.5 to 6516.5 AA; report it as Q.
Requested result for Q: 1.20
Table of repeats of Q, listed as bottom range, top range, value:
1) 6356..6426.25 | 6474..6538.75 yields 1.01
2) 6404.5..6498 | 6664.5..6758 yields 1.06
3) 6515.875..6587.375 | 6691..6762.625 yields 0.82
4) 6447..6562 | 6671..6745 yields 1.01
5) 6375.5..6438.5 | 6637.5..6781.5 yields 1.03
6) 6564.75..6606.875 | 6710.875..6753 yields 0.85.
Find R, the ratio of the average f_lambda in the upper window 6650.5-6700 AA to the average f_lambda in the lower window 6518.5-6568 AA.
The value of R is 0.79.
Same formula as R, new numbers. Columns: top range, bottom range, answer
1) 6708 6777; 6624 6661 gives 1.10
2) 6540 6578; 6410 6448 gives 1.41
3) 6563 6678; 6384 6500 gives 1.13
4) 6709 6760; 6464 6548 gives 1.10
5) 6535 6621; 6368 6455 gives 1.28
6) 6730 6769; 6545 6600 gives 0.74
